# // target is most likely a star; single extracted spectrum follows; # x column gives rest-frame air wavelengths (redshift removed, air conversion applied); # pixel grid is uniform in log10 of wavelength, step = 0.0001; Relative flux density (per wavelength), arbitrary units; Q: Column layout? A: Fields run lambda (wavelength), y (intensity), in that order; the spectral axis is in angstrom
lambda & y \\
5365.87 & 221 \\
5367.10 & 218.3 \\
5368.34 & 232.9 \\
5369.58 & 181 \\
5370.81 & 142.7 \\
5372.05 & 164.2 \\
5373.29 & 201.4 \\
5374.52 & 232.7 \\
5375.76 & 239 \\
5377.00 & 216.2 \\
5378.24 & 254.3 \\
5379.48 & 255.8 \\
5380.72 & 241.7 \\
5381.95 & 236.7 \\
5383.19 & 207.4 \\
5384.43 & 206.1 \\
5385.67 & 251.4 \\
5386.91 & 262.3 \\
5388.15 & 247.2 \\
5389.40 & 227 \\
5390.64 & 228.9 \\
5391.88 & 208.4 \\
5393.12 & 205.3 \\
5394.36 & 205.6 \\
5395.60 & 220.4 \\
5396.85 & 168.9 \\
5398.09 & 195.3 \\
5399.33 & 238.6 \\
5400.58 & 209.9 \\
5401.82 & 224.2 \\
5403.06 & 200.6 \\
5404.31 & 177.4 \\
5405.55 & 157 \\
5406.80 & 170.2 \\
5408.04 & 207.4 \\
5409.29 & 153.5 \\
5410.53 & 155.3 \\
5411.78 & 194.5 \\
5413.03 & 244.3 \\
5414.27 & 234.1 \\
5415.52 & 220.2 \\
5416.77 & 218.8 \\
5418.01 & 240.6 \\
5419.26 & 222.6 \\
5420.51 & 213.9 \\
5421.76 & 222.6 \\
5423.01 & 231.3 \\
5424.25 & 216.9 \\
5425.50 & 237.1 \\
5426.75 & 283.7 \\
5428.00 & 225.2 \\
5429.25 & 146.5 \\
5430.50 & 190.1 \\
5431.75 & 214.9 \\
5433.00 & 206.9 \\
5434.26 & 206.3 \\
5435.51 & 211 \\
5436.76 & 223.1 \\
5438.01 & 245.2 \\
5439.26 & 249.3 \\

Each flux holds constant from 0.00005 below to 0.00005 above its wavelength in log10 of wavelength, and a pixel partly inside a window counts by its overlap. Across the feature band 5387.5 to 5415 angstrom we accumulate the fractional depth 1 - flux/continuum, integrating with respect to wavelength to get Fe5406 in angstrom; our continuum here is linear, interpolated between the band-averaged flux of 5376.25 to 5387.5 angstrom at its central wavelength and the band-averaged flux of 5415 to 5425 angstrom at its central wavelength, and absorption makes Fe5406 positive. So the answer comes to 3.20 angstrom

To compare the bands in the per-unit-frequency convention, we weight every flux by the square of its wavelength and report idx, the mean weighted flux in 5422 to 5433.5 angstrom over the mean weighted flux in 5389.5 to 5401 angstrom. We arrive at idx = 1.05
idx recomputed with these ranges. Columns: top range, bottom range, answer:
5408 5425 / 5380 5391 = 0.92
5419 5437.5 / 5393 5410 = 1.12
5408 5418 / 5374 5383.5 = 0.88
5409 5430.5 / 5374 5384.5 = 0.94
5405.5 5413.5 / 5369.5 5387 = 0.85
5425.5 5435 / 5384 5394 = 0.94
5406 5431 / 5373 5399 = 0.95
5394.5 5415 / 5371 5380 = 0.91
